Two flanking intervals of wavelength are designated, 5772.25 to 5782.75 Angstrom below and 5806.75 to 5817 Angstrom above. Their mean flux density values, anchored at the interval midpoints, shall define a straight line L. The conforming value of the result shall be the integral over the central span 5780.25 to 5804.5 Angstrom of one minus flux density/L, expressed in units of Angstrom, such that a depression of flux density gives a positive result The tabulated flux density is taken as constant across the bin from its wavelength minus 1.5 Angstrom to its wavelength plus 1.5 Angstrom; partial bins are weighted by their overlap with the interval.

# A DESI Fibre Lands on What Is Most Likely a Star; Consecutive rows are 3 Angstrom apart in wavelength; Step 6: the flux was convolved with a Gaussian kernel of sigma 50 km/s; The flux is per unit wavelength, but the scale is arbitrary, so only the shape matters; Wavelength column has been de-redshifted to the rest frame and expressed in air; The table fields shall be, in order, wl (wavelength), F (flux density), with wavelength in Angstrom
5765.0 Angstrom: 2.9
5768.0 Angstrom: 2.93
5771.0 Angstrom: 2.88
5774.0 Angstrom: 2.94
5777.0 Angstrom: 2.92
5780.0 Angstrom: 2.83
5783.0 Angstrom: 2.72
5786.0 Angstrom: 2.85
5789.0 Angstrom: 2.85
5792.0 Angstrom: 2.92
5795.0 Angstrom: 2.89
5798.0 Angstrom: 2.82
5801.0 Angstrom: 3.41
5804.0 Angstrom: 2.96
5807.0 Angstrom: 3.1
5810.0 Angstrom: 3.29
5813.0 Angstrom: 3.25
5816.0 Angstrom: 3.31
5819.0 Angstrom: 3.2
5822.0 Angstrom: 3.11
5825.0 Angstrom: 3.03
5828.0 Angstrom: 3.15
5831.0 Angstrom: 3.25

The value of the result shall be 0.9 Angstrom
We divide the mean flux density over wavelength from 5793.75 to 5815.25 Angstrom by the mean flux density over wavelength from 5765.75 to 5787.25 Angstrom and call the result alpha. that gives 1.09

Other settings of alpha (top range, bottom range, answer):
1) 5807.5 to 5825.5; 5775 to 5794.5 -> 1.12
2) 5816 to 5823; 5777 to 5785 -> 1.14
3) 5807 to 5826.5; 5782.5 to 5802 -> 1.09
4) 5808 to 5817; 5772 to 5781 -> 1.13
